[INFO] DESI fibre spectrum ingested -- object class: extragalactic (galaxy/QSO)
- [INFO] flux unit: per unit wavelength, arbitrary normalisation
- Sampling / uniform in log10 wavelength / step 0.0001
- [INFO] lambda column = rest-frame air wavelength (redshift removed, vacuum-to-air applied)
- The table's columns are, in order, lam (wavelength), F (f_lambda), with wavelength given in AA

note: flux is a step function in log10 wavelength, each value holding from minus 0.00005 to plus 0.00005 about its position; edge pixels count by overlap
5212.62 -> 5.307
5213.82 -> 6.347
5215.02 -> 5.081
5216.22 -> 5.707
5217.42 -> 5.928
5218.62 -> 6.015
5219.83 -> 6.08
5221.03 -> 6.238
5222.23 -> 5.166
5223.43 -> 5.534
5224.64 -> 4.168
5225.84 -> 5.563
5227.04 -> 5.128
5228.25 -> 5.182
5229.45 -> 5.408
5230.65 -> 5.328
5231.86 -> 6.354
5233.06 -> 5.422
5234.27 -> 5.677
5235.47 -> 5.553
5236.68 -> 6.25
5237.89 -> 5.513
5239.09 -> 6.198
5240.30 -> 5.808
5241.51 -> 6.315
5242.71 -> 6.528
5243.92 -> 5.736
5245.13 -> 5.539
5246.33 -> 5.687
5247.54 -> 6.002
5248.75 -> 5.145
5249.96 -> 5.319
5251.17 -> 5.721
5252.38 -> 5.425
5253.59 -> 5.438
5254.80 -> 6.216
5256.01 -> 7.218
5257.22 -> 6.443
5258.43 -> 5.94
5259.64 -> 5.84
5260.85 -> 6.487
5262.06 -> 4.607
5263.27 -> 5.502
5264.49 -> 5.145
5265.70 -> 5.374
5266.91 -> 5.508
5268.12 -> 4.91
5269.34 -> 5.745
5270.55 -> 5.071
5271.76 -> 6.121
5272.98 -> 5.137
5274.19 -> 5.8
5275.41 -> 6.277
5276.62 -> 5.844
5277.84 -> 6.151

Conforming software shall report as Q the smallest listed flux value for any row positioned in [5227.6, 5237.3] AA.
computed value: 5.182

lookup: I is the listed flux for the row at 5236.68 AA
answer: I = 6.25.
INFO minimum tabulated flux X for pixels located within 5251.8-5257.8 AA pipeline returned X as 5.425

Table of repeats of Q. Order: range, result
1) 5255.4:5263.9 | 4.607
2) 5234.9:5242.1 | 5.513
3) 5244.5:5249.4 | 5.145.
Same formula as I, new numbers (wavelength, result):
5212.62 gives 5.307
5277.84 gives 6.151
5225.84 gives 5.563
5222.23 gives 5.166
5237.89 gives 5.513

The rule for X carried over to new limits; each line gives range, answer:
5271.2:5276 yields 5.137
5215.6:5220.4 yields 5.707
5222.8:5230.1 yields 4.168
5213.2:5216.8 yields 5.081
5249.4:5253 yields 5.319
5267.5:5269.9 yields 4.91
